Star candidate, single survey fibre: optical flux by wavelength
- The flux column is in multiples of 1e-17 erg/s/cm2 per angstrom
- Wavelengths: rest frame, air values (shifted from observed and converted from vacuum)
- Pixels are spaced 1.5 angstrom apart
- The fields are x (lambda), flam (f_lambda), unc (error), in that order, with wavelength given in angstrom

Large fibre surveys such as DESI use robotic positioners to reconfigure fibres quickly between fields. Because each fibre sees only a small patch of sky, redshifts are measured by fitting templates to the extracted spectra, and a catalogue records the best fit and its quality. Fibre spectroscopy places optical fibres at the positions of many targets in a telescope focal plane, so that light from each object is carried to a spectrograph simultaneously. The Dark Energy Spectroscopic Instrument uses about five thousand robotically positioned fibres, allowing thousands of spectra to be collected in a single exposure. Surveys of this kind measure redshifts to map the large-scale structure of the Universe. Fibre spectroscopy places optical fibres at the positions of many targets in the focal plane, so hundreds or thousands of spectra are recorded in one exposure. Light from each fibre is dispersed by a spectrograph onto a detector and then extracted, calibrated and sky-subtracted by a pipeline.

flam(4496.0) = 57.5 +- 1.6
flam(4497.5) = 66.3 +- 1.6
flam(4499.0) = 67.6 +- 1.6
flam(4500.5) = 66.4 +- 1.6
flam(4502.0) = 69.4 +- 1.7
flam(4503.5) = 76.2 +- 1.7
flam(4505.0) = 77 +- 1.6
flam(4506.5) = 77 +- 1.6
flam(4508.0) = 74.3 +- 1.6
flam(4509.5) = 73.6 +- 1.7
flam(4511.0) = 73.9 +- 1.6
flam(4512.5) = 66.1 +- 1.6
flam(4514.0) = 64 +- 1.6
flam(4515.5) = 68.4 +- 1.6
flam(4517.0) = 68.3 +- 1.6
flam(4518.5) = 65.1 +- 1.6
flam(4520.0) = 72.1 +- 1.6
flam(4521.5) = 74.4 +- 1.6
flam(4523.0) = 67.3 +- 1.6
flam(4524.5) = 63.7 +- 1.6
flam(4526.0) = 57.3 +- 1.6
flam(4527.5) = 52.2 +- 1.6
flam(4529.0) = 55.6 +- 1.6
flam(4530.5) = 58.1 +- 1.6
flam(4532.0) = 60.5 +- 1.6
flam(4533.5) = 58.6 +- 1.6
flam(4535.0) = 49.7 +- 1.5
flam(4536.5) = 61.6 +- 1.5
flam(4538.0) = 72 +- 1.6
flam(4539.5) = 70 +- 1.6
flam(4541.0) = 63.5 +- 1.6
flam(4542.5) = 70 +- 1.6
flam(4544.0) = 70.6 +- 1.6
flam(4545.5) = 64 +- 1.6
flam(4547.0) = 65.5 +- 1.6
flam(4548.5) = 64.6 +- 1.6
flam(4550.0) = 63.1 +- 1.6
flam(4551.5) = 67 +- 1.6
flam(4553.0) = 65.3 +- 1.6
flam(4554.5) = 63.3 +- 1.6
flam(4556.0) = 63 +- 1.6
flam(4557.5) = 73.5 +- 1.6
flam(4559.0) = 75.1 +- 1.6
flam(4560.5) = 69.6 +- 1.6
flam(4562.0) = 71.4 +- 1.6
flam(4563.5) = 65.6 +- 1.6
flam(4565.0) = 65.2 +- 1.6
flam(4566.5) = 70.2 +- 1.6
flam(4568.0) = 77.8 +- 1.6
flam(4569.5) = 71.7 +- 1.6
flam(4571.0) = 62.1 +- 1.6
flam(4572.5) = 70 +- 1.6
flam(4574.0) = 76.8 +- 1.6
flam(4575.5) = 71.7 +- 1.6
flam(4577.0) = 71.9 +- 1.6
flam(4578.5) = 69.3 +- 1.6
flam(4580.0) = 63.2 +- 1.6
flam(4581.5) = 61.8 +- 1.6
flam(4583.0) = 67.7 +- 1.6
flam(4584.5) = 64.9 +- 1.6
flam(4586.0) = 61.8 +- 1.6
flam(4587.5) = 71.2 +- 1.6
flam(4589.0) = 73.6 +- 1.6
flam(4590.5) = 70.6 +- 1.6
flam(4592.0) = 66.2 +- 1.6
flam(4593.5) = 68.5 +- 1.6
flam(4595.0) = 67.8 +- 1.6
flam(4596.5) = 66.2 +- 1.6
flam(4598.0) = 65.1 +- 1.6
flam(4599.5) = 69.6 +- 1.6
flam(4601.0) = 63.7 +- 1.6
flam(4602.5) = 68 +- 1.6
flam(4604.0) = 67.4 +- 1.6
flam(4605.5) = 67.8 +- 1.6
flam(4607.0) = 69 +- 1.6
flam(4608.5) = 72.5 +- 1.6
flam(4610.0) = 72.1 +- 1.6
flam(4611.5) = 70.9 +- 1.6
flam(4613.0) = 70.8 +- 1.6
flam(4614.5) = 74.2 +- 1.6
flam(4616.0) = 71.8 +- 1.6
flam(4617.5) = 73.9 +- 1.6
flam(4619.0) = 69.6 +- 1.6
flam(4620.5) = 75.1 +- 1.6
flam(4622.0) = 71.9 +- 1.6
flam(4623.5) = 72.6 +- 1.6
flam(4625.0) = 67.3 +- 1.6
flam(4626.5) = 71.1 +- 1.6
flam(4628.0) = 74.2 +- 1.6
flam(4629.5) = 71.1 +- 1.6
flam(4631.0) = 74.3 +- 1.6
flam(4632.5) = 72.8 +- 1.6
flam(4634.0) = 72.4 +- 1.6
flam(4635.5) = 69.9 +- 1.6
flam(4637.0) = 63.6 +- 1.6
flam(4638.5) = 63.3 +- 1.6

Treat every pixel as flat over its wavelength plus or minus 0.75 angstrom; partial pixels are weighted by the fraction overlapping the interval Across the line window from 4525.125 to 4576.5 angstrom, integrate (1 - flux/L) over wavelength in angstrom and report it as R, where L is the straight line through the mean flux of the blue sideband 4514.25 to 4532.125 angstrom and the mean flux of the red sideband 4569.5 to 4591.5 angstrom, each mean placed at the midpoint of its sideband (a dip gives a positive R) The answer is 0.2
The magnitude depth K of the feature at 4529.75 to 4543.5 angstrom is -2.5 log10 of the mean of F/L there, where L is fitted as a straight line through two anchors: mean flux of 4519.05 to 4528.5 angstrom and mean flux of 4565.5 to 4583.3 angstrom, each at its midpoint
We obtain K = 0.05 mag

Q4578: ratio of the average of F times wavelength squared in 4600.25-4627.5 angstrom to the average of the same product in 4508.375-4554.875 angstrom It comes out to 1.13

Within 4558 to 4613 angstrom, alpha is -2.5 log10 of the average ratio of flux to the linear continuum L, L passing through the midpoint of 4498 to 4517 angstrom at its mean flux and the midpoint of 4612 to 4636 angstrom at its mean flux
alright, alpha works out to 0.04 mag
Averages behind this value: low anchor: 71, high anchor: 72.1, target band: 68.9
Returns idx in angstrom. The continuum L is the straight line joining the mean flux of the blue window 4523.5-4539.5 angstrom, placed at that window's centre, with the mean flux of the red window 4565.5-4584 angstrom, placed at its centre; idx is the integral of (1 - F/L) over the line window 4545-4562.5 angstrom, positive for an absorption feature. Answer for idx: -0.7 angstrom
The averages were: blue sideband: 59.6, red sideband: 69.4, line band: 67.1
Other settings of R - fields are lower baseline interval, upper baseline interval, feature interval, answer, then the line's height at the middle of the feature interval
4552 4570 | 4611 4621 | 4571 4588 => 0.6 angstrom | 70.3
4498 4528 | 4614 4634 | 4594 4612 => 0.8 angstrom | 71.6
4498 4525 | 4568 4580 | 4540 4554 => 0.9 angstrom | 70.4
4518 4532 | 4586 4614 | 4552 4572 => -0.9 angstrom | 65.7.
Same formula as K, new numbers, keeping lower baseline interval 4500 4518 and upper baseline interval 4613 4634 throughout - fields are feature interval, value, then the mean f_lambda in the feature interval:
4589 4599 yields 0.06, 67.9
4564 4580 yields 0.02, 70.2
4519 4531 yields 0.14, 62.7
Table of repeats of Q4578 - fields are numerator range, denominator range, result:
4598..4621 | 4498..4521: 1.04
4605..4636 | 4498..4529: 1.10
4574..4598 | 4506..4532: 1.06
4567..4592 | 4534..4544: 1.08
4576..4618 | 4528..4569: 1.07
